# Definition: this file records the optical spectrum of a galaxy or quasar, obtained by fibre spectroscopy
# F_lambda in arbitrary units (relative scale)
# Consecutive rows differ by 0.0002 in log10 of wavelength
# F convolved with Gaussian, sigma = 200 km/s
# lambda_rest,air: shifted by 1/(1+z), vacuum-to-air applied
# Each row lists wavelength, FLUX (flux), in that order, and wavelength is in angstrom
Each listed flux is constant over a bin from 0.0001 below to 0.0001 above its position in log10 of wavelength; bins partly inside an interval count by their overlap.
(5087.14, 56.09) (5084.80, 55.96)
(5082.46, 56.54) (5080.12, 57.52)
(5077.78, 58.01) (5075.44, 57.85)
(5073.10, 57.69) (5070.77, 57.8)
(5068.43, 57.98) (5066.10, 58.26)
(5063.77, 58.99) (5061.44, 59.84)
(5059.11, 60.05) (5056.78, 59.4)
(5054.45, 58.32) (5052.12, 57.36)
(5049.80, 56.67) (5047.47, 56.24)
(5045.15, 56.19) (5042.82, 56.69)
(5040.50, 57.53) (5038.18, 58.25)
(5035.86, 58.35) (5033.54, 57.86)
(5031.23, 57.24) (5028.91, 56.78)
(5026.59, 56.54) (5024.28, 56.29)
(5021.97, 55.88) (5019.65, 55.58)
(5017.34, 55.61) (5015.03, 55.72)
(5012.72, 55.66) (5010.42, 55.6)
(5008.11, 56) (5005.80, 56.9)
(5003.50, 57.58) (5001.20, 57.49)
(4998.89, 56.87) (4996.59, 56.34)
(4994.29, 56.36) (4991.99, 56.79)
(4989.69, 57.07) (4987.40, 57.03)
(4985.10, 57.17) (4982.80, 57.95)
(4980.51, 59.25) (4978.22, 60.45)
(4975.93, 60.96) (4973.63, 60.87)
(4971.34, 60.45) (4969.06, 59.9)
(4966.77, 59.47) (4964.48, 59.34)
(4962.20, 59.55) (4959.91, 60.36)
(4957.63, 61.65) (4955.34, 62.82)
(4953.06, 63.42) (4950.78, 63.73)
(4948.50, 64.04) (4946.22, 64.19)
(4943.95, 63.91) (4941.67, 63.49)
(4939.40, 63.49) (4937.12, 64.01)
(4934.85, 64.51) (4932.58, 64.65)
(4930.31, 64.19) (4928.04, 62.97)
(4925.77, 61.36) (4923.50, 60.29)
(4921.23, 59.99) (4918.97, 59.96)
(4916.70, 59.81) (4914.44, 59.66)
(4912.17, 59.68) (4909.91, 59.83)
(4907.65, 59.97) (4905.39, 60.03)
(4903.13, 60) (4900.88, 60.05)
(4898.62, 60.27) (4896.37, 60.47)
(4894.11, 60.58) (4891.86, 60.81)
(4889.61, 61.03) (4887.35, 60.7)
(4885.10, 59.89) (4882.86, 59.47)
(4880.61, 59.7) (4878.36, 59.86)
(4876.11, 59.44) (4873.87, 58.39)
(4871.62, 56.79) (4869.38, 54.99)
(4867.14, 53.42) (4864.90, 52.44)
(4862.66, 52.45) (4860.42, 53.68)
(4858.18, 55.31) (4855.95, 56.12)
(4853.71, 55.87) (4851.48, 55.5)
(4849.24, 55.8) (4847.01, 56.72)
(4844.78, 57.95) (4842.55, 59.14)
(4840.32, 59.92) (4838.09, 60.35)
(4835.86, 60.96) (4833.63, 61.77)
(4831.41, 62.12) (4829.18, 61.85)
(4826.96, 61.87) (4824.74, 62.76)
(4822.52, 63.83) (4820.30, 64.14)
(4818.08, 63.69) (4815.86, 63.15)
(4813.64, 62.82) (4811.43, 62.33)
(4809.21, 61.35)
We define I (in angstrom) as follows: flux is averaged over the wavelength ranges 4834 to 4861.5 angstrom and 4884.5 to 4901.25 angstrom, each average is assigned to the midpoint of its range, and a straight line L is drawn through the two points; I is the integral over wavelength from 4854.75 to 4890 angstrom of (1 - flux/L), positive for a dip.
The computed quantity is 1.2 angstrom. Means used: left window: 57.4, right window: 60.5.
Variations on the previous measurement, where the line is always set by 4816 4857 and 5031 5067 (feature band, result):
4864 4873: 0.8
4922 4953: -2.3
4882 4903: -0.3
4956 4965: -0.2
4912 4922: -0.1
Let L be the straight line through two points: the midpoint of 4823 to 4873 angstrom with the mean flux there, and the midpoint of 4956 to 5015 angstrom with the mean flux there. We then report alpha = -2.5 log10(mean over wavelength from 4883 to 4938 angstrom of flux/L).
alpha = -0.06 mag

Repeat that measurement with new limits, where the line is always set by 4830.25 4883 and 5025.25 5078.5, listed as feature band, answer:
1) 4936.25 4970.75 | -0.08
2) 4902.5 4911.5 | -0.05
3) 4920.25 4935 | -0.09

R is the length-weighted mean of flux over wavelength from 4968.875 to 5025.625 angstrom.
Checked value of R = 57.4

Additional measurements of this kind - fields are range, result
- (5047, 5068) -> 58.4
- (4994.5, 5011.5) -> 56.7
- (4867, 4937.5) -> 60.3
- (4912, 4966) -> 62.1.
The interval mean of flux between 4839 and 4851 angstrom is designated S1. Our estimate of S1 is 57.8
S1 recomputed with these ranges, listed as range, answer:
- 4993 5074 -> 57.2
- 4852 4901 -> 57.7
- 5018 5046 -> 56.9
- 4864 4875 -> 55.3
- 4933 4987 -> 61.5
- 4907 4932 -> 60.8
